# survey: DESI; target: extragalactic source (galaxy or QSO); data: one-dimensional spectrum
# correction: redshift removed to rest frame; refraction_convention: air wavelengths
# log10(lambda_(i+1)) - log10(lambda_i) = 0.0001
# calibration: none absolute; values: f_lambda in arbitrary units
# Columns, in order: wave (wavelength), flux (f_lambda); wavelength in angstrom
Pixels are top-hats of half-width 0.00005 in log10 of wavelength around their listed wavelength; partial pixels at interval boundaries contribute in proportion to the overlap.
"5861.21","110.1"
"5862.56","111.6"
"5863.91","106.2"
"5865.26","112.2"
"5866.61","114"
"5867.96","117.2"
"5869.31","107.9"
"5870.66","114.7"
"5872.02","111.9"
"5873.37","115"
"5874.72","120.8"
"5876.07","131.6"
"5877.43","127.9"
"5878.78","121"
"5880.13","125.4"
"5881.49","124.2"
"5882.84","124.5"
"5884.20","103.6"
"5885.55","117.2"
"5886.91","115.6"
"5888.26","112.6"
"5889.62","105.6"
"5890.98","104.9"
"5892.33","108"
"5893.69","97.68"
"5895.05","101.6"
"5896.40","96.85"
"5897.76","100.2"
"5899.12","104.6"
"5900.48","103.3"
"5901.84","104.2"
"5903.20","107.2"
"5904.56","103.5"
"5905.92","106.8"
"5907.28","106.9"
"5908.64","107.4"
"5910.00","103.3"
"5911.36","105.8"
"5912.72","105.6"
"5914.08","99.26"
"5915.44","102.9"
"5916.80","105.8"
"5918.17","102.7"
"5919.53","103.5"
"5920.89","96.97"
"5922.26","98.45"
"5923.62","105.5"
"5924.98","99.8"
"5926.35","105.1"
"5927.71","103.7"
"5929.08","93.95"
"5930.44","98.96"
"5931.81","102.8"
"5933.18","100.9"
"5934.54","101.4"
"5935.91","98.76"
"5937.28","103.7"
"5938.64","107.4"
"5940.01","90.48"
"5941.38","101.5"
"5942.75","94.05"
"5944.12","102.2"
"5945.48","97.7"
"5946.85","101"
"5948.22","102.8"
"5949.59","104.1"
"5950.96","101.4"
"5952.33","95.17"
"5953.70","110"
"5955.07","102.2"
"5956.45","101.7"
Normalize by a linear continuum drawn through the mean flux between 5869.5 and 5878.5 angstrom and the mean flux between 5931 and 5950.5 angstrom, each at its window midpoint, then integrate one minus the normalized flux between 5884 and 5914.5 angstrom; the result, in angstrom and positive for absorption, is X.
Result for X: 1.9 angstrom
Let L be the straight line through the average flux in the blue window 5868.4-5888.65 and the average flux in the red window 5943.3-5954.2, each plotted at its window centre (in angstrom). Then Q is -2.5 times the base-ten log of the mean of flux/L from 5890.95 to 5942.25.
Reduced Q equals 0.071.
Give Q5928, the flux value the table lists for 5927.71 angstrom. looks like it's 103.7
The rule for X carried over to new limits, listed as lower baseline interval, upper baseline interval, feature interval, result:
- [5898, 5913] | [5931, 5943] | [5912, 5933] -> 0.17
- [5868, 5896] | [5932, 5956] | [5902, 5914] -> 0.37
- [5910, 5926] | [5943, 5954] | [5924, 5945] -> 0.30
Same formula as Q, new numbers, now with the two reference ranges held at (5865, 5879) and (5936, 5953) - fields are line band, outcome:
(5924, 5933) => 0.03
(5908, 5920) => 0.04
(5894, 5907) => 0.08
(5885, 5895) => 0.05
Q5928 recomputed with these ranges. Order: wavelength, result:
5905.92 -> 106.8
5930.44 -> 98.96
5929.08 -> 93.95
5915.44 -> 102.9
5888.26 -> 112.6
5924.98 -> 99.8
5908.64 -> 107.4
